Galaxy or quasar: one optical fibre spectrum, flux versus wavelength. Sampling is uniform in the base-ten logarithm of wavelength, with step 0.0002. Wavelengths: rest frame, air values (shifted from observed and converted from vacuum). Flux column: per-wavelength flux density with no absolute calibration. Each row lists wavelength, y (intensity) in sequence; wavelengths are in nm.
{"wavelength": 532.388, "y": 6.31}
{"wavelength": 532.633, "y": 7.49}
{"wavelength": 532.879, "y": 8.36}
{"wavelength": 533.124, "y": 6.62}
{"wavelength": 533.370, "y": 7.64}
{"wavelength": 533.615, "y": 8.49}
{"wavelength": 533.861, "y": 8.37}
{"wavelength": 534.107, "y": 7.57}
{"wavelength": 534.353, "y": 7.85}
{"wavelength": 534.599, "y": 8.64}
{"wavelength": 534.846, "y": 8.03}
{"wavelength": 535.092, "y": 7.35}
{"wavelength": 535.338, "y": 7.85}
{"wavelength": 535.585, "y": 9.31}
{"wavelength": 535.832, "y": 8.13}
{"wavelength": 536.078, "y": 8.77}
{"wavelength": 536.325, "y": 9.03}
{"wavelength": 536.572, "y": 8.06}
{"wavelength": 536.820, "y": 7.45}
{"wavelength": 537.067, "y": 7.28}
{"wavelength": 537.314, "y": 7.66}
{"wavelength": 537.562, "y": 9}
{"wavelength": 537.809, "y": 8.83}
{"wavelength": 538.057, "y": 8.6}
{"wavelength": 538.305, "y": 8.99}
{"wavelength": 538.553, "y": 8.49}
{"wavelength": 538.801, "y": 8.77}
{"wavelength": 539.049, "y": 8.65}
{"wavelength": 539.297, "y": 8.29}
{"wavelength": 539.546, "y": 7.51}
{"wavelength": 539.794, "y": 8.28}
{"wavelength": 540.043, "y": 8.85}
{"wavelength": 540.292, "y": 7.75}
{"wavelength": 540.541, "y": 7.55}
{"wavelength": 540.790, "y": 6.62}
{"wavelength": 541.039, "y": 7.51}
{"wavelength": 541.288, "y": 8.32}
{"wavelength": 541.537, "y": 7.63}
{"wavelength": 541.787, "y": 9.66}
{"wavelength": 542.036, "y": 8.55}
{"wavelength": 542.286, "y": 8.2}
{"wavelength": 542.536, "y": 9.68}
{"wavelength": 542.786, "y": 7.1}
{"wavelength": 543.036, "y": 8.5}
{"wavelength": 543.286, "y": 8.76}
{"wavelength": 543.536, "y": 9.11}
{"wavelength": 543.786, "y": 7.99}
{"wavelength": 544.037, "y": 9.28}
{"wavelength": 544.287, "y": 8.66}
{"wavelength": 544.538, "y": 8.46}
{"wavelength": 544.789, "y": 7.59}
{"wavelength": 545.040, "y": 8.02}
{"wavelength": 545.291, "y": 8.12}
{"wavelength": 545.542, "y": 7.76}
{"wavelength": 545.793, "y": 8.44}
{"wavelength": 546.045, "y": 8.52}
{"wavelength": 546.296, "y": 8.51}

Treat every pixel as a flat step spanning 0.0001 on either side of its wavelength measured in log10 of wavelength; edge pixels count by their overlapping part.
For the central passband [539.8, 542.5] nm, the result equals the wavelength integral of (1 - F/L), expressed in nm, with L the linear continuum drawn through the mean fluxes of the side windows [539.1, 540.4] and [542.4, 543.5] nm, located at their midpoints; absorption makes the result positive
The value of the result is 0.07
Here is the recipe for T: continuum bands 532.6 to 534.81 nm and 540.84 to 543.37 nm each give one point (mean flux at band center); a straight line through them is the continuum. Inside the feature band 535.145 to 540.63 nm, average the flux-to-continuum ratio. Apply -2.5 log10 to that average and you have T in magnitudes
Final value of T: -0.03 mag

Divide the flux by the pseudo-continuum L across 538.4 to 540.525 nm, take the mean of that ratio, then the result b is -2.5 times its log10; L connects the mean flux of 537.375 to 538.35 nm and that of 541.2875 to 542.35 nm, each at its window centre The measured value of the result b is 0.05 mag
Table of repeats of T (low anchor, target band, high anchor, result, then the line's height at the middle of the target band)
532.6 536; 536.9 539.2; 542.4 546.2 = -0.04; 8.15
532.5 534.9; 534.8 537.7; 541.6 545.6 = -0.02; 8.04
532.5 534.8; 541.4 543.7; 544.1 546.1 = -0.05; 8.14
